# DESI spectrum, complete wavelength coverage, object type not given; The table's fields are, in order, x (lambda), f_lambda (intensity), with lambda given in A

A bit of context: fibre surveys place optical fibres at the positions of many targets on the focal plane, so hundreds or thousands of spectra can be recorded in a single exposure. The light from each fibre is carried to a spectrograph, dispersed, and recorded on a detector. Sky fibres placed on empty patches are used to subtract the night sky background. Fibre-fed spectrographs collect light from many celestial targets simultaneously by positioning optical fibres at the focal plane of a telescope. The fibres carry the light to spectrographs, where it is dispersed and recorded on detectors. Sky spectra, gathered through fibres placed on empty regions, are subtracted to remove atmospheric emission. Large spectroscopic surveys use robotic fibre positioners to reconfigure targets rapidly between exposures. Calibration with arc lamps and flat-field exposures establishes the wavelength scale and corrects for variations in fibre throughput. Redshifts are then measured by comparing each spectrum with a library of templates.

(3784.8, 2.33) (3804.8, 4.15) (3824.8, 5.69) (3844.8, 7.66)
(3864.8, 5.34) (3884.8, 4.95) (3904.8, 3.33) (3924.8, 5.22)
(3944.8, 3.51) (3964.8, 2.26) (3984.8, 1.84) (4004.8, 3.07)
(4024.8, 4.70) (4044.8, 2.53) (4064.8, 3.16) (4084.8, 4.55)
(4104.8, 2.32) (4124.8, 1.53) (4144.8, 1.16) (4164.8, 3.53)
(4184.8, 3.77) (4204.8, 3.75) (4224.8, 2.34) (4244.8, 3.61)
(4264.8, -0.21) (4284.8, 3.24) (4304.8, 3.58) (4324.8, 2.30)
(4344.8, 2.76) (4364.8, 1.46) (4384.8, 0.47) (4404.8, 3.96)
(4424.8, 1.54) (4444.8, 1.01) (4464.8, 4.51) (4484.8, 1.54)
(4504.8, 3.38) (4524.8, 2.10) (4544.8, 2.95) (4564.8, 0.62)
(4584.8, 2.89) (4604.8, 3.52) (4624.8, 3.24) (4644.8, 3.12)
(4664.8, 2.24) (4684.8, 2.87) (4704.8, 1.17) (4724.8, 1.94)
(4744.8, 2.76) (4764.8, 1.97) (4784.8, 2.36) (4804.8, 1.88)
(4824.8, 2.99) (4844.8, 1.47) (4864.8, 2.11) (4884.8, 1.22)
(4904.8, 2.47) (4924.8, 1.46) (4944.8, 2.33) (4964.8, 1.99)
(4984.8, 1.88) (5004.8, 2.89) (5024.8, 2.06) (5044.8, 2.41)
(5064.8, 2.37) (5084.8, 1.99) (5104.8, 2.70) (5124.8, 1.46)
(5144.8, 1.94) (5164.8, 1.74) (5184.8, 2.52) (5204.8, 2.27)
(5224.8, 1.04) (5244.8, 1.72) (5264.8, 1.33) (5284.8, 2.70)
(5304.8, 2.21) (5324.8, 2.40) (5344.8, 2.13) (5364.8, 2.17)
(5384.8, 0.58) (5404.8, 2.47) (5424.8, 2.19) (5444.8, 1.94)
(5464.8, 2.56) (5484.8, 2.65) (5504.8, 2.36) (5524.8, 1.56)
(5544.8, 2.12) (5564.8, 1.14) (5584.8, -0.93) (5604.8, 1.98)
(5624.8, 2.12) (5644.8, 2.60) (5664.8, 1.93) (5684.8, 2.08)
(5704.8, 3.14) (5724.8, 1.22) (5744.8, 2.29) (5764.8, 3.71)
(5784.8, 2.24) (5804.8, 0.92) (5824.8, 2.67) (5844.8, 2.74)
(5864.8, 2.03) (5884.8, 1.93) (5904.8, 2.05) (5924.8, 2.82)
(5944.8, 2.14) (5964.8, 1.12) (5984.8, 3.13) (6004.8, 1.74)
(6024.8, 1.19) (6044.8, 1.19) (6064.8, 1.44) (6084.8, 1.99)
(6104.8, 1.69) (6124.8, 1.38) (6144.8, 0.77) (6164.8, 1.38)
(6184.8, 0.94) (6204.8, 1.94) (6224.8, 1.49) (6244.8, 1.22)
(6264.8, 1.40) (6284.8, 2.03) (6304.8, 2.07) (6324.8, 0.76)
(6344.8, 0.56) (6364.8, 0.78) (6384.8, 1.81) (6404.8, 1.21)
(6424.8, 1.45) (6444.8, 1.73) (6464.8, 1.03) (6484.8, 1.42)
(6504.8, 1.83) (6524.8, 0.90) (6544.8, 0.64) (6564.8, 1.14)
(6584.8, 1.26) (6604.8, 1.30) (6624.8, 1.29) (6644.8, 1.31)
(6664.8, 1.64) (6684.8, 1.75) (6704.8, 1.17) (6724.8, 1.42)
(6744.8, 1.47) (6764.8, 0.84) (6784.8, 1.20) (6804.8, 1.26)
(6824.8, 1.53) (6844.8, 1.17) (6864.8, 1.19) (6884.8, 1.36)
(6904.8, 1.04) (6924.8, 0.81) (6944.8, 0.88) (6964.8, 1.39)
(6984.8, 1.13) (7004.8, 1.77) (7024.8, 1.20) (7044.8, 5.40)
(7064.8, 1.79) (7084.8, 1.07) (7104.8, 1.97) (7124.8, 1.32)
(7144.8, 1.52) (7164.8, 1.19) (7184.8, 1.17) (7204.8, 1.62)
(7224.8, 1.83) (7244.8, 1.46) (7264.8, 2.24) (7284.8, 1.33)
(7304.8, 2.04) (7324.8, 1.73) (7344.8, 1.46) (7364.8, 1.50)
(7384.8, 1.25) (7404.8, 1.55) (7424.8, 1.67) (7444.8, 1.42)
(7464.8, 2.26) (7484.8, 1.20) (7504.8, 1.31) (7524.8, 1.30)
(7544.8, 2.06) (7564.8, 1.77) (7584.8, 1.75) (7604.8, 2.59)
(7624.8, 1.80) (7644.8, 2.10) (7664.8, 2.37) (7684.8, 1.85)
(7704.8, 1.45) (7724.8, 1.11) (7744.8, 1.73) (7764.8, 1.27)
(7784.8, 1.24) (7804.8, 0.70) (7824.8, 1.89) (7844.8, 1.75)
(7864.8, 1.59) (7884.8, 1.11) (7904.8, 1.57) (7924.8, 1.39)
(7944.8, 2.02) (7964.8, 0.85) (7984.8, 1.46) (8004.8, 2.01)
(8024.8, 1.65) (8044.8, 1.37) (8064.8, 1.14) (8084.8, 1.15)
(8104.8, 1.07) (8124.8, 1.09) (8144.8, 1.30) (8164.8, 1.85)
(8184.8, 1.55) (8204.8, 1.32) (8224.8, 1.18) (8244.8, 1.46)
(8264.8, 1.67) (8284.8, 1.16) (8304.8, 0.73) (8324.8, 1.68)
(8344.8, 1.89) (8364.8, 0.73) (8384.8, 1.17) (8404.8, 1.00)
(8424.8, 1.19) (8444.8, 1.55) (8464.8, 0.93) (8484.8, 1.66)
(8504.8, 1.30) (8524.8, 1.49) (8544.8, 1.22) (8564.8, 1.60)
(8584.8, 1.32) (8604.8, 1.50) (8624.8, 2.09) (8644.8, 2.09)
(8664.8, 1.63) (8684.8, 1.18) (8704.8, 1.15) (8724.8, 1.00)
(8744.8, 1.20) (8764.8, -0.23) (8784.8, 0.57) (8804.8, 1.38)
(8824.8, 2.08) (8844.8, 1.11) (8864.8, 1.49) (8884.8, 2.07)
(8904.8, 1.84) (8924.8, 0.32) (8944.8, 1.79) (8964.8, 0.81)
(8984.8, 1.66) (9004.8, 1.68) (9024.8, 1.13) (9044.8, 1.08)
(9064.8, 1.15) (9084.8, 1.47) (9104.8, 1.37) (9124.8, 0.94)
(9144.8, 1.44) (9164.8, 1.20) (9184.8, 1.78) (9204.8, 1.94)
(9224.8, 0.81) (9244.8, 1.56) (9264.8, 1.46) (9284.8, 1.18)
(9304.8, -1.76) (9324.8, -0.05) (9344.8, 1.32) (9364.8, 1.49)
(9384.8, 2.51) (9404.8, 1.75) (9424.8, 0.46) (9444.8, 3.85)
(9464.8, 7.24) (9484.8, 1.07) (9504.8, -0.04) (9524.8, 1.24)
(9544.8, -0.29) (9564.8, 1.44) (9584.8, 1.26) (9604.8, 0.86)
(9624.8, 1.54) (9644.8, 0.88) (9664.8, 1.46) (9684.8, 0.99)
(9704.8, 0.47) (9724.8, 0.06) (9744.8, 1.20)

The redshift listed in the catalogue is 0.89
